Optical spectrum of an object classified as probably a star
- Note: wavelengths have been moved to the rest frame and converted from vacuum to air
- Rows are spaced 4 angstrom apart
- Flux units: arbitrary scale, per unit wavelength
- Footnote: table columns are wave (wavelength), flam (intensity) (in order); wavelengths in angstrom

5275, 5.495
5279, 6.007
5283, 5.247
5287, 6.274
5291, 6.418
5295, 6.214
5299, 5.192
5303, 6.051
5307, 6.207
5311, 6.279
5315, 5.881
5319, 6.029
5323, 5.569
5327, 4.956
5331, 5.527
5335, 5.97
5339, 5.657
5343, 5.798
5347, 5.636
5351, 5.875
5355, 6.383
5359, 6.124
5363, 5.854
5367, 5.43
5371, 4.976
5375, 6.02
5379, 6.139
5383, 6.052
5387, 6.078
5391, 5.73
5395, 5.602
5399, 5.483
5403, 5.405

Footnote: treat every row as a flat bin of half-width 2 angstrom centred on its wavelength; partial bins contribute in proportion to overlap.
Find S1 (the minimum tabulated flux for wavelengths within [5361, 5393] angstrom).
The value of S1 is 4.976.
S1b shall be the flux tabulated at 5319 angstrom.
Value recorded 6.029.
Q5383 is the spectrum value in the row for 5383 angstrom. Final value 6.052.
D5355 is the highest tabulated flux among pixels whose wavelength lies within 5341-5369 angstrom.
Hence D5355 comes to 6.383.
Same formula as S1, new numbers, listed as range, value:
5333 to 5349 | 5.636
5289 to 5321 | 5.192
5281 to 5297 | 5.247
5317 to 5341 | 4.956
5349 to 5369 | 5.43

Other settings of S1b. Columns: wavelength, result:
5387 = 6.078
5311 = 6.279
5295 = 6.214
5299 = 5.192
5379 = 6.139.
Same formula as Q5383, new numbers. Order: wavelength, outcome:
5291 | 6.418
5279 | 6.007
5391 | 5.73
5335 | 5.97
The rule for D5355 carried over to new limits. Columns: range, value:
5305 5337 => 6.279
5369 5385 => 6.139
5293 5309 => 6.214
